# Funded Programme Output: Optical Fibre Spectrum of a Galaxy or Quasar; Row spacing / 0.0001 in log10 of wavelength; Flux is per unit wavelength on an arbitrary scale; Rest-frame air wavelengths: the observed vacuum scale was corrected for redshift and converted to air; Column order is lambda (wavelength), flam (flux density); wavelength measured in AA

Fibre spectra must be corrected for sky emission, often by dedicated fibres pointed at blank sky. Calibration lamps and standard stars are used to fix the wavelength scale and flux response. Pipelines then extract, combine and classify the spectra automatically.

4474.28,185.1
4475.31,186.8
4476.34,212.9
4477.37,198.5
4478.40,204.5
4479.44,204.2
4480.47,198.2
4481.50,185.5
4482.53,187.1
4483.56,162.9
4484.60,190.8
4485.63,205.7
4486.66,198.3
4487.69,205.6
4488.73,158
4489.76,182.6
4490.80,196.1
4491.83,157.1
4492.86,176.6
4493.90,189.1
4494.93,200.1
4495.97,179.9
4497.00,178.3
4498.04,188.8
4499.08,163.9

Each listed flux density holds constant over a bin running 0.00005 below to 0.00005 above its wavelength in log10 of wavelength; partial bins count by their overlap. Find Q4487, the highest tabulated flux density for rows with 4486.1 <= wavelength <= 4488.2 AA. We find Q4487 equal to 205.6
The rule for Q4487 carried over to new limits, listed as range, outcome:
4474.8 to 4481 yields 212.9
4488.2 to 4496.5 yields 200.1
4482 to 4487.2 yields 205.7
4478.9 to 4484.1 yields 204.2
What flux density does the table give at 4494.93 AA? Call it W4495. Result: 200.1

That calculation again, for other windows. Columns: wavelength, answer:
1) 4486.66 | 198.3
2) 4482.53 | 187.1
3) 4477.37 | 198.5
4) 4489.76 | 182.6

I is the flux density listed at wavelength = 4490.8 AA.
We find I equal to 196.1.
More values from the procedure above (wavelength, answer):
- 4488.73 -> 158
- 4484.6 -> 190.8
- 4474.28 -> 185.1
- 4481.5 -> 185.5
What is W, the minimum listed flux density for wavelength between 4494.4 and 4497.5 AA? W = 178.3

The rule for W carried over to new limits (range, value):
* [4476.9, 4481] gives 198.2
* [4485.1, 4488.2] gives 198.3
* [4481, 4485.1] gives 162.9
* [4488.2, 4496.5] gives 157.1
